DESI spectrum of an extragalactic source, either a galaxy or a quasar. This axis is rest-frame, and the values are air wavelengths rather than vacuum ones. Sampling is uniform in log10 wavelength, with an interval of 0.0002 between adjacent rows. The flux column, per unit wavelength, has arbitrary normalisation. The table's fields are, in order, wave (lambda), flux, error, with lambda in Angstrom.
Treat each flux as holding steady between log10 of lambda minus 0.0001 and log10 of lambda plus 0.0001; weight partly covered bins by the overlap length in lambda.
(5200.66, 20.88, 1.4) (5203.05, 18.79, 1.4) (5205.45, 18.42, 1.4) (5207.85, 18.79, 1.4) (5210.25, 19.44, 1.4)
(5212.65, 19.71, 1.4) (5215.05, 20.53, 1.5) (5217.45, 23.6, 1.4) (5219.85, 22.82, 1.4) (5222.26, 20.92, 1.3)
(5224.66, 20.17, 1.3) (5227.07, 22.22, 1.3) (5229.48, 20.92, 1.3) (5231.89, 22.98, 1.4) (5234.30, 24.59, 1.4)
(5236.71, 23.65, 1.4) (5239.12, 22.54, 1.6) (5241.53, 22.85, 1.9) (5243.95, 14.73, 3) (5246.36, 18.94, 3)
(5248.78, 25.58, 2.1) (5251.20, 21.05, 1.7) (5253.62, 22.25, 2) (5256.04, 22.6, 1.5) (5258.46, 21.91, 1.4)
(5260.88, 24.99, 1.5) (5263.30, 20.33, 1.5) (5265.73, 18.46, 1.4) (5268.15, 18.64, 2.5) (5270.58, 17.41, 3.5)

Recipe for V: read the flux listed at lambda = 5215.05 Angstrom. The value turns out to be 20.53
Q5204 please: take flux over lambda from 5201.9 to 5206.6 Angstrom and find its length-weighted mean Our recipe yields 18.6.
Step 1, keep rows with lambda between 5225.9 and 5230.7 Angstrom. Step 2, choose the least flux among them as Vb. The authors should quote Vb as 20.92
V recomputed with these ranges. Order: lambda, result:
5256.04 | 22.6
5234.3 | 24.59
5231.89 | 22.98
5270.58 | 17.41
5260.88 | 24.99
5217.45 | 23.6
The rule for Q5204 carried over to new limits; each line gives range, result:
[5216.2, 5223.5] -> 22.4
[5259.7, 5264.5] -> 22.7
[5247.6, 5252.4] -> 23.3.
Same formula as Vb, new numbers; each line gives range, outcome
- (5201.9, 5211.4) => 18.42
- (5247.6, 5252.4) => 21.05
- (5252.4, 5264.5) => 20.33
